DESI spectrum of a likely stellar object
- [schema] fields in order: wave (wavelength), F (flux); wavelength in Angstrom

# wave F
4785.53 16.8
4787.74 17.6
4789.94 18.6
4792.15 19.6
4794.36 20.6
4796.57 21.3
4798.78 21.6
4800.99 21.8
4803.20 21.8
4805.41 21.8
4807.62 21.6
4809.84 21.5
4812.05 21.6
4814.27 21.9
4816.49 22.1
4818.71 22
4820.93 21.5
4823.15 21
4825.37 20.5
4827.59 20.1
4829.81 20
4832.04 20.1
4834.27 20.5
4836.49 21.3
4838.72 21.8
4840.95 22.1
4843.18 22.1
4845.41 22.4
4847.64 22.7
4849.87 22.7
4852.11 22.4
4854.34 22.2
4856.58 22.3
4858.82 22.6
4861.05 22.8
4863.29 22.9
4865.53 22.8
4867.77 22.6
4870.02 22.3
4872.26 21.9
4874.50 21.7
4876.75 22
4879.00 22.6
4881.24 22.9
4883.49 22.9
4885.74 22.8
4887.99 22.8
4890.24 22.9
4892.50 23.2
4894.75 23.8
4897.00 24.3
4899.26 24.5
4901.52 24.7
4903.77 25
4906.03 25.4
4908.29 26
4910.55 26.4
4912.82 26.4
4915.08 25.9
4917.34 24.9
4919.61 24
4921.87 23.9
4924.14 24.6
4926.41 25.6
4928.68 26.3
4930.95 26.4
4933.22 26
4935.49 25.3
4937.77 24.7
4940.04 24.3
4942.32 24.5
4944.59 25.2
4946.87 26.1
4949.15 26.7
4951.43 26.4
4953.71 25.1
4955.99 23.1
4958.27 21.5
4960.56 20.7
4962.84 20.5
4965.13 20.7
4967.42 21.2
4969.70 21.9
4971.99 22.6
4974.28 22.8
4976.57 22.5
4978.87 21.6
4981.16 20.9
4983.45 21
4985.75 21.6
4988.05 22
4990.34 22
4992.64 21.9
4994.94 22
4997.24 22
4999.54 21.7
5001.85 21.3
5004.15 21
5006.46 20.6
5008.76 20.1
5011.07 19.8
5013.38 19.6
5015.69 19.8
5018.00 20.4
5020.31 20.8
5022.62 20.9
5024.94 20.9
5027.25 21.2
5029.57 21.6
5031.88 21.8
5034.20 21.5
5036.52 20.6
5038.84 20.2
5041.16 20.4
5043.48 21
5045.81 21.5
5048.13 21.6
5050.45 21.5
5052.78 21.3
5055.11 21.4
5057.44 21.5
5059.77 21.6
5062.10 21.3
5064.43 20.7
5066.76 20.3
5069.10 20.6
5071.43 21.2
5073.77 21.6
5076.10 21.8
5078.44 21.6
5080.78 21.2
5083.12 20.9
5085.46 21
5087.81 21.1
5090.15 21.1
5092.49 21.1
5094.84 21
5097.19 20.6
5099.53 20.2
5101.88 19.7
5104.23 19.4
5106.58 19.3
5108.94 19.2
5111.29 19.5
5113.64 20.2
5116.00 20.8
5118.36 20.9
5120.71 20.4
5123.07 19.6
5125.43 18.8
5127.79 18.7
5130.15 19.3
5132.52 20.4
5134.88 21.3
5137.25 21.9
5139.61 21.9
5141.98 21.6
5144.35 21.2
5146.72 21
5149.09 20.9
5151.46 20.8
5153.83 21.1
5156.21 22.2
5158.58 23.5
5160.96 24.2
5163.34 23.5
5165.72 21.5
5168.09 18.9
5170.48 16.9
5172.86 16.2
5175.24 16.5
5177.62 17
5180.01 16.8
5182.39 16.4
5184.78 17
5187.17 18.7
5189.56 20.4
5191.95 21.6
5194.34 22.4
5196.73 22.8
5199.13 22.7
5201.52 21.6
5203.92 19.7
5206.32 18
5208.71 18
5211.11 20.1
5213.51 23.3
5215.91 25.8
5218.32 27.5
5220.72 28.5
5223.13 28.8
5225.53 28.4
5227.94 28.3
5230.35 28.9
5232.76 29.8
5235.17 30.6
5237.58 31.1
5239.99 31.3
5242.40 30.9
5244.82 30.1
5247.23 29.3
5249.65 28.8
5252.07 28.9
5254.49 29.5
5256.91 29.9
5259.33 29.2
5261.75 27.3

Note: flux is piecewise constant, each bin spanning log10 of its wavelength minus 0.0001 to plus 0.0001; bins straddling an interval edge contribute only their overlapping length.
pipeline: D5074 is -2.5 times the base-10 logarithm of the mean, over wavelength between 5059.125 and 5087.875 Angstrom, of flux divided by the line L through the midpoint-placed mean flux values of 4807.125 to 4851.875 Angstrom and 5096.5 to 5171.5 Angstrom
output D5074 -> -0.018 mag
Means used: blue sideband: 21.5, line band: 21.1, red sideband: 20.6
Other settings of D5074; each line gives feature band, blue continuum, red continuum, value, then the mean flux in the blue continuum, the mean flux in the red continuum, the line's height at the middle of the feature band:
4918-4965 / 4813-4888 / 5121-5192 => -0.146 mag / 22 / 20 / 21.4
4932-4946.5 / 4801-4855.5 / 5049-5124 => -0.181 mag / 21.6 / 20.7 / 21.2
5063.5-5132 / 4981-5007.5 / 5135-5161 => 0.065 mag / 21.5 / 21.7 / 21.7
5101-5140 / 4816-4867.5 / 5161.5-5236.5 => 0.106 mag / 21.8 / 22.2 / 22.1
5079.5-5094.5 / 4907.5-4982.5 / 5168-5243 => 0.118 mag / 24.1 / 23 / 23.5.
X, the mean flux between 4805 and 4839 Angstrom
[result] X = 21.2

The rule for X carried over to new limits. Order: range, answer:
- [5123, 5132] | 19.1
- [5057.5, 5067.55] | 21.1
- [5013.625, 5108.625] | 20.9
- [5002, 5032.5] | 20.7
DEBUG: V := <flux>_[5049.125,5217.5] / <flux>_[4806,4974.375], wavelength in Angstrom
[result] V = 0.89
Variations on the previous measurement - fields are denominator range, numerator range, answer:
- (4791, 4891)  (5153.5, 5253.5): 1.08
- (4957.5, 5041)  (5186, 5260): 1.23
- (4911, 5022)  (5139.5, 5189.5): 0.87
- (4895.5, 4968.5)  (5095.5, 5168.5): 0.84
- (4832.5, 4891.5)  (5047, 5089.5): 0.95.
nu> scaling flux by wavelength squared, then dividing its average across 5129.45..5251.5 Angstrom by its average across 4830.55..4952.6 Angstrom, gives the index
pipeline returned 1.09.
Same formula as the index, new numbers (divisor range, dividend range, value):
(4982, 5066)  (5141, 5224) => 1.06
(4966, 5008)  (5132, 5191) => 0.99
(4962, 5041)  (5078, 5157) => 1.02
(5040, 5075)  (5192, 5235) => 1.23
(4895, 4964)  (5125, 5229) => 0.95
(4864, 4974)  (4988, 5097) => 0.93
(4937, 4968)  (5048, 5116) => 0.93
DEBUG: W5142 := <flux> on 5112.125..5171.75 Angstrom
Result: 20.8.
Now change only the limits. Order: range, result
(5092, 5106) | 20.3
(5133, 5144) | 21.6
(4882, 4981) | 24.1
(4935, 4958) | 25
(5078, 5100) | 21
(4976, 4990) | 21.6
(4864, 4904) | 23.1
